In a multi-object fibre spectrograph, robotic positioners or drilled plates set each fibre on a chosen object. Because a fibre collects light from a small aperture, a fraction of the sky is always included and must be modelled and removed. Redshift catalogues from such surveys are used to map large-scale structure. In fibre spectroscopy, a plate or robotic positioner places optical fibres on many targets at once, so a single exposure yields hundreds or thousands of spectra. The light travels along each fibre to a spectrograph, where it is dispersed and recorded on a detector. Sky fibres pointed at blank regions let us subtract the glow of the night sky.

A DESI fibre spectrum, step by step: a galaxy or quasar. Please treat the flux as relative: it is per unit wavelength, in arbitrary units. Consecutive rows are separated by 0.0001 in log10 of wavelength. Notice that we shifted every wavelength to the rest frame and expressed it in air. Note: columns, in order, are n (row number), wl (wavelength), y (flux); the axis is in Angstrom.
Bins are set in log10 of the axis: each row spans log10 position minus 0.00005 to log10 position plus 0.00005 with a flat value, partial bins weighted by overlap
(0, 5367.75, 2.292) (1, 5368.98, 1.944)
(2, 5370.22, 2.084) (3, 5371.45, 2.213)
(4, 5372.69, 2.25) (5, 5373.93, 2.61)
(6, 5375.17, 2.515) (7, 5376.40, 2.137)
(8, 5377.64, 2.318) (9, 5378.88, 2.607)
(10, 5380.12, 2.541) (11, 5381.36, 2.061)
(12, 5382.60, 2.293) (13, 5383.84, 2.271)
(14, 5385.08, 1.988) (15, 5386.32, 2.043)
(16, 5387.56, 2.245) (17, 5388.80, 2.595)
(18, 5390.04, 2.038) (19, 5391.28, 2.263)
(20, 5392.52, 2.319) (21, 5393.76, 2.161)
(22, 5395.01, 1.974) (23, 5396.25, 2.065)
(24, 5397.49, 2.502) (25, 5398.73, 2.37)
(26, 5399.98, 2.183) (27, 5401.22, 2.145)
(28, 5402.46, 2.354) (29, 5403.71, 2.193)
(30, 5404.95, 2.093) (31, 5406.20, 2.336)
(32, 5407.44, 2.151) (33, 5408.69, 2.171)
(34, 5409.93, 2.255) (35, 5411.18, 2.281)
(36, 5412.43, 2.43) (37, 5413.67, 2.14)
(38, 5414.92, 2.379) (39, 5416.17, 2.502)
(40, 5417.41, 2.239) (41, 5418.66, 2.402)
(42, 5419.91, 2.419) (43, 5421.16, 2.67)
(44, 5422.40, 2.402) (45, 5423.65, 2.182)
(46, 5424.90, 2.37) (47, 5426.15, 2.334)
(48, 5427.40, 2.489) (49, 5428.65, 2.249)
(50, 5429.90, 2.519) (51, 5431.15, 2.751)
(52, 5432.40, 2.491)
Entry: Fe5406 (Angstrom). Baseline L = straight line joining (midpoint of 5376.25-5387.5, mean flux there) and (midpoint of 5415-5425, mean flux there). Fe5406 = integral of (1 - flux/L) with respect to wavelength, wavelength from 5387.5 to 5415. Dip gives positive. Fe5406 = 1.0 Angstrom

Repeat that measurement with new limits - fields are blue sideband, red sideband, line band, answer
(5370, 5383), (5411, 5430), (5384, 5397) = 1.0 Angstrom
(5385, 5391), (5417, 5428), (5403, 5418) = 0.4 Angstrom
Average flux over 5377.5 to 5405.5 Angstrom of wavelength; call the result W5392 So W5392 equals 2.24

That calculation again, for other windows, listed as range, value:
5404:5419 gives 2.28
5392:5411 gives 2.22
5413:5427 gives 2.37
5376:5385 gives 2.3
